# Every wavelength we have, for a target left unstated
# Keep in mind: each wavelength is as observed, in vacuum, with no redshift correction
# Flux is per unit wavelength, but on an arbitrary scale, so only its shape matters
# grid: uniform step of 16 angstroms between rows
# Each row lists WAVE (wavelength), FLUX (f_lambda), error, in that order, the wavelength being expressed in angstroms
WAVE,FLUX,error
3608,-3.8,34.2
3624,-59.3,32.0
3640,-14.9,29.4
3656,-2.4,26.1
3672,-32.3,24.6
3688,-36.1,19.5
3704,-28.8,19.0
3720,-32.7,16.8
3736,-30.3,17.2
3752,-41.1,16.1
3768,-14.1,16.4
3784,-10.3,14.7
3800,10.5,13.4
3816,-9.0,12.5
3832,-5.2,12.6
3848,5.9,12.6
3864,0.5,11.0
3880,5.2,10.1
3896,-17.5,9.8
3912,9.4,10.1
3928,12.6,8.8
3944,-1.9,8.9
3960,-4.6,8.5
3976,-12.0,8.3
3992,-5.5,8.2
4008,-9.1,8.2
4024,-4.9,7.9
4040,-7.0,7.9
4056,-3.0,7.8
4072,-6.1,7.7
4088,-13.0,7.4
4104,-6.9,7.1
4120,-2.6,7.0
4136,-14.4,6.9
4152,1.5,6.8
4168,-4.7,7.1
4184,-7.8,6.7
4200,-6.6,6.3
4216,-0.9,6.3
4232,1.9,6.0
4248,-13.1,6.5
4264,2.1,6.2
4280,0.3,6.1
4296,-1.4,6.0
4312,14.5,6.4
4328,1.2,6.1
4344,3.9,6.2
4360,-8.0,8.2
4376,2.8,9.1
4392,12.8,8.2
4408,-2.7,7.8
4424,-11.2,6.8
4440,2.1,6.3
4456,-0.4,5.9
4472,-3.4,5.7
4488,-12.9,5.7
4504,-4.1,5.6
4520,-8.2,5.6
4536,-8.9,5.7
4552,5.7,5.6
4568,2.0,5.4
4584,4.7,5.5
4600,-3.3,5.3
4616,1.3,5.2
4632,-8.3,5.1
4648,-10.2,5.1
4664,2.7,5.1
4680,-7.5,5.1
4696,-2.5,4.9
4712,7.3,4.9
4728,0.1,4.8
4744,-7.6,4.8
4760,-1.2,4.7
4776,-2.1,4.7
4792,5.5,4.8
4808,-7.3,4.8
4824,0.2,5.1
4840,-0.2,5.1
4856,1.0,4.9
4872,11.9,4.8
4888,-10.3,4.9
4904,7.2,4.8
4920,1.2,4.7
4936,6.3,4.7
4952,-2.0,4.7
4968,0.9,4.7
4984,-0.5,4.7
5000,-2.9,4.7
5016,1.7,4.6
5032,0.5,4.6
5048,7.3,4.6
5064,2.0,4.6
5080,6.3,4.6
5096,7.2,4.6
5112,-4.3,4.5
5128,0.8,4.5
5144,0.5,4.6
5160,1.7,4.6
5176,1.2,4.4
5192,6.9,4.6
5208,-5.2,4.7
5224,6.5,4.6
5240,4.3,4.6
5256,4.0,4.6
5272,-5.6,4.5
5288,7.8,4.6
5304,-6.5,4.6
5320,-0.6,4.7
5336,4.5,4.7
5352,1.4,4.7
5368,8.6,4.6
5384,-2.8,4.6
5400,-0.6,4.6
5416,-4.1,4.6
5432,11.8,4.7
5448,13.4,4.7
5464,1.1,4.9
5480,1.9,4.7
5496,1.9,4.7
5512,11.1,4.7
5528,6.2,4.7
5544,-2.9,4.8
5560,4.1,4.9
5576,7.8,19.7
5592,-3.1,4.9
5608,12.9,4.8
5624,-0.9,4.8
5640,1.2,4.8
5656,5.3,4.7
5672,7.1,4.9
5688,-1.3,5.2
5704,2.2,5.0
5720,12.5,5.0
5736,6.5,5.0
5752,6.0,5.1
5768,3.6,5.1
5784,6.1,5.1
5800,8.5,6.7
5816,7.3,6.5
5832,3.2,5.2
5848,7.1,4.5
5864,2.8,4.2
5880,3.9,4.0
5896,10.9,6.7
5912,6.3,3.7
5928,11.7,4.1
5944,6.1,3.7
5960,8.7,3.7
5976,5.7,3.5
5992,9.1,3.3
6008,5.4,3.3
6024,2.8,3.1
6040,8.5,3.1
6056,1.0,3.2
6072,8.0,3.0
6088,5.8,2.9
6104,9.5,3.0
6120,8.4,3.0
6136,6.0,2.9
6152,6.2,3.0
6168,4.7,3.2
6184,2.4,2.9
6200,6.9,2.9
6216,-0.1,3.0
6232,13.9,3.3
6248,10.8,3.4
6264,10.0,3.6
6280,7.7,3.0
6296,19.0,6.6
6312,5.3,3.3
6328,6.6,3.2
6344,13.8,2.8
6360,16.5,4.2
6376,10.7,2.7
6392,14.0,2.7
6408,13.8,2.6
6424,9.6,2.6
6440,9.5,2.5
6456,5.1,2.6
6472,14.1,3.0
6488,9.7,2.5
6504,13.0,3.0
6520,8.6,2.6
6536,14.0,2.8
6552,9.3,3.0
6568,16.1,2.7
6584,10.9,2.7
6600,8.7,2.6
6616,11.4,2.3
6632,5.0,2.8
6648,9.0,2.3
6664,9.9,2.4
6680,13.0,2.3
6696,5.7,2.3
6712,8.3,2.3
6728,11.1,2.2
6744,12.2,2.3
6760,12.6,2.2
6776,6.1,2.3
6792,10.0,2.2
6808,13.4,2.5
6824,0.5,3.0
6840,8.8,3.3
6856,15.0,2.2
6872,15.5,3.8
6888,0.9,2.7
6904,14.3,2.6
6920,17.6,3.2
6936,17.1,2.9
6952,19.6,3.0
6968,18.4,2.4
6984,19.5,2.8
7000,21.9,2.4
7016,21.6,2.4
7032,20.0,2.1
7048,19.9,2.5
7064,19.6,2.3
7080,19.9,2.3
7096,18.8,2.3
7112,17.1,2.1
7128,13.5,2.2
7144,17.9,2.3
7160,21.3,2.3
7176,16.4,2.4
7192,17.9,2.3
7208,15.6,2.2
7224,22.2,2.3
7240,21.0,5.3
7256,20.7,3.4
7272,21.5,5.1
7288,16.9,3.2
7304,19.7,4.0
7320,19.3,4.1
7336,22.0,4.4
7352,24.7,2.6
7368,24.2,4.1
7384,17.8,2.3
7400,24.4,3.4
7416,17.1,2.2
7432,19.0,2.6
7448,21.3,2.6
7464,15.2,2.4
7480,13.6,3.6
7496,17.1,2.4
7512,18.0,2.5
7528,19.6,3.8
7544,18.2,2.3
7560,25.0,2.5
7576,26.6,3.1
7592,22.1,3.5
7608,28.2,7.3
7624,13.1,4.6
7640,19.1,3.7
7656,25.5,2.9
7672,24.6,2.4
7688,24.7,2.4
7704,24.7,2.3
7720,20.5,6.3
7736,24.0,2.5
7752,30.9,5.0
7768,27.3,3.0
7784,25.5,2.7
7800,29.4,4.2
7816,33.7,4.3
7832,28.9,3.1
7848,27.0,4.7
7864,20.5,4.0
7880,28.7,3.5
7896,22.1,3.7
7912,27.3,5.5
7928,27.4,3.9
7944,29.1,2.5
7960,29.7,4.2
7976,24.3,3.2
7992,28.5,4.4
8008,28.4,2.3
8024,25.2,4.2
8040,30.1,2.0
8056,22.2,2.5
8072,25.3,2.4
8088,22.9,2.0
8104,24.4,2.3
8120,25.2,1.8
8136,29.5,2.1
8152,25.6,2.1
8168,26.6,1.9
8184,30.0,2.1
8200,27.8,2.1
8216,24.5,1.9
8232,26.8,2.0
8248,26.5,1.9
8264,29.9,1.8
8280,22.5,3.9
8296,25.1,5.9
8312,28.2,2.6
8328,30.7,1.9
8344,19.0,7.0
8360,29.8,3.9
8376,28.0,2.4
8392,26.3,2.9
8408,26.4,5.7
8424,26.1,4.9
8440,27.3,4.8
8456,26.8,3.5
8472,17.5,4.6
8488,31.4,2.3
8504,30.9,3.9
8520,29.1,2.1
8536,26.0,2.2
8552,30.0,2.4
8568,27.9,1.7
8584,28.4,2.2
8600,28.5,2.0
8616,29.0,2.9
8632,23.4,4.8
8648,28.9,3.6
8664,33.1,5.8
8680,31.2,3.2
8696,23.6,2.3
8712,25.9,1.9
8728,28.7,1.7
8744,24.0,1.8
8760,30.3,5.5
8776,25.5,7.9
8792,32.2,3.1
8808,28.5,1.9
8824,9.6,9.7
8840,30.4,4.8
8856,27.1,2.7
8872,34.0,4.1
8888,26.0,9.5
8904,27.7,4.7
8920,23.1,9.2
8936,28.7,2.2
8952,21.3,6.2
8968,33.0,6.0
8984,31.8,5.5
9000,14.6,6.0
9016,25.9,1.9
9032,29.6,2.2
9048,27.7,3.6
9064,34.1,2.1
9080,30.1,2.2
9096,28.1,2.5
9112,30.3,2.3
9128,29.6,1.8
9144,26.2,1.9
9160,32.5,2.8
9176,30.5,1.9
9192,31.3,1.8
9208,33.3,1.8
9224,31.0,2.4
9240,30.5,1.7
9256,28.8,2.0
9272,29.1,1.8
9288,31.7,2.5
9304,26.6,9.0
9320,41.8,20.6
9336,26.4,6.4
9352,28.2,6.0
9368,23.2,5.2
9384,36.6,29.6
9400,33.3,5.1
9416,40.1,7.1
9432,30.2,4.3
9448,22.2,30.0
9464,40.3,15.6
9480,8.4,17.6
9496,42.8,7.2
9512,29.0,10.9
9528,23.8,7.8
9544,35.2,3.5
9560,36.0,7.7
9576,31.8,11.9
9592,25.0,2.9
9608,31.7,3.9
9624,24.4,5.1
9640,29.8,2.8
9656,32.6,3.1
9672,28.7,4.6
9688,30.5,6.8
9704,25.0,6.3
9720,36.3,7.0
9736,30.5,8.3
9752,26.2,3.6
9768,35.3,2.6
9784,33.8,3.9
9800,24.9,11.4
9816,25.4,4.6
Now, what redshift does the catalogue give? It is 0.735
